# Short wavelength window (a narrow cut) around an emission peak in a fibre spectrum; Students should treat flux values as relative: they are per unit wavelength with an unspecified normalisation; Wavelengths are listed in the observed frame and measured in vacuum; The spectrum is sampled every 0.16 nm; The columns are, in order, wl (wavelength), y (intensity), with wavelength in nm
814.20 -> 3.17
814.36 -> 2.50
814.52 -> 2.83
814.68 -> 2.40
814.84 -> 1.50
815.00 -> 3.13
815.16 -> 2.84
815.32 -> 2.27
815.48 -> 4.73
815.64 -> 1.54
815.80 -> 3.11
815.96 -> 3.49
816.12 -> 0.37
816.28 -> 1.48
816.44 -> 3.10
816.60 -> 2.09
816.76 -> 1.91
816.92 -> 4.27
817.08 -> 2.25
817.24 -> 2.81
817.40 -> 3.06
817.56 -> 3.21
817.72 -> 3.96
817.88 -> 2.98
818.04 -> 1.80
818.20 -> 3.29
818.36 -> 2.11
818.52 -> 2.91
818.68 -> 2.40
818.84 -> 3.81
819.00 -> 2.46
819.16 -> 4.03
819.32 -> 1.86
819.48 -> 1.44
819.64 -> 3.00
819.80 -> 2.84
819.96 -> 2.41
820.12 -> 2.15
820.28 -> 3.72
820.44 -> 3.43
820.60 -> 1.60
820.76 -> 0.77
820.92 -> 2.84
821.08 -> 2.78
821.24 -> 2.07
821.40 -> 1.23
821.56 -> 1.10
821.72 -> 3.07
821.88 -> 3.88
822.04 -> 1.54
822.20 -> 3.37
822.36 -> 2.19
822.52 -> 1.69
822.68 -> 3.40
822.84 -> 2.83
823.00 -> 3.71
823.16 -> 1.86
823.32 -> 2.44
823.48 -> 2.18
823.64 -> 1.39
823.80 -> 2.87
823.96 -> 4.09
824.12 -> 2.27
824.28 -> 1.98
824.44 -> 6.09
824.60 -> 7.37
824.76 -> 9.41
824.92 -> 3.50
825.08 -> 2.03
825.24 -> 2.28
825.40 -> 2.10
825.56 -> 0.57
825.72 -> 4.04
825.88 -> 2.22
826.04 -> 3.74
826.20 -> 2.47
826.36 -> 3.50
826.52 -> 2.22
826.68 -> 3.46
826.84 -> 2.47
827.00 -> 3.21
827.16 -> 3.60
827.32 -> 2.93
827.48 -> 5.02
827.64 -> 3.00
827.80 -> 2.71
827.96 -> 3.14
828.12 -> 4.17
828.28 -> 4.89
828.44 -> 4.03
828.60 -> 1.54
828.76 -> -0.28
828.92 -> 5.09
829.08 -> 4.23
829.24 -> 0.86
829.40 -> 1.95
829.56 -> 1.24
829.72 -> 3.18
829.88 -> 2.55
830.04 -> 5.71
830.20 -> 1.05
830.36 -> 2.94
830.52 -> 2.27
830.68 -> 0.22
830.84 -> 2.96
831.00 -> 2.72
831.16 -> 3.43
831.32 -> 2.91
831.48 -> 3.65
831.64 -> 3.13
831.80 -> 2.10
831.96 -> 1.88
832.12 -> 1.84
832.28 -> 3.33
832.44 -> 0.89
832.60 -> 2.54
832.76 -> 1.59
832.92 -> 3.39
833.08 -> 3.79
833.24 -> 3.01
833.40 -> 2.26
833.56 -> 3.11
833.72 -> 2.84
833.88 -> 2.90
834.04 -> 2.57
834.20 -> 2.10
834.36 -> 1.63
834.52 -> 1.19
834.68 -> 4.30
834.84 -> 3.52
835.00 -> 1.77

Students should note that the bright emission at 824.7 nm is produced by H-alpha 6563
